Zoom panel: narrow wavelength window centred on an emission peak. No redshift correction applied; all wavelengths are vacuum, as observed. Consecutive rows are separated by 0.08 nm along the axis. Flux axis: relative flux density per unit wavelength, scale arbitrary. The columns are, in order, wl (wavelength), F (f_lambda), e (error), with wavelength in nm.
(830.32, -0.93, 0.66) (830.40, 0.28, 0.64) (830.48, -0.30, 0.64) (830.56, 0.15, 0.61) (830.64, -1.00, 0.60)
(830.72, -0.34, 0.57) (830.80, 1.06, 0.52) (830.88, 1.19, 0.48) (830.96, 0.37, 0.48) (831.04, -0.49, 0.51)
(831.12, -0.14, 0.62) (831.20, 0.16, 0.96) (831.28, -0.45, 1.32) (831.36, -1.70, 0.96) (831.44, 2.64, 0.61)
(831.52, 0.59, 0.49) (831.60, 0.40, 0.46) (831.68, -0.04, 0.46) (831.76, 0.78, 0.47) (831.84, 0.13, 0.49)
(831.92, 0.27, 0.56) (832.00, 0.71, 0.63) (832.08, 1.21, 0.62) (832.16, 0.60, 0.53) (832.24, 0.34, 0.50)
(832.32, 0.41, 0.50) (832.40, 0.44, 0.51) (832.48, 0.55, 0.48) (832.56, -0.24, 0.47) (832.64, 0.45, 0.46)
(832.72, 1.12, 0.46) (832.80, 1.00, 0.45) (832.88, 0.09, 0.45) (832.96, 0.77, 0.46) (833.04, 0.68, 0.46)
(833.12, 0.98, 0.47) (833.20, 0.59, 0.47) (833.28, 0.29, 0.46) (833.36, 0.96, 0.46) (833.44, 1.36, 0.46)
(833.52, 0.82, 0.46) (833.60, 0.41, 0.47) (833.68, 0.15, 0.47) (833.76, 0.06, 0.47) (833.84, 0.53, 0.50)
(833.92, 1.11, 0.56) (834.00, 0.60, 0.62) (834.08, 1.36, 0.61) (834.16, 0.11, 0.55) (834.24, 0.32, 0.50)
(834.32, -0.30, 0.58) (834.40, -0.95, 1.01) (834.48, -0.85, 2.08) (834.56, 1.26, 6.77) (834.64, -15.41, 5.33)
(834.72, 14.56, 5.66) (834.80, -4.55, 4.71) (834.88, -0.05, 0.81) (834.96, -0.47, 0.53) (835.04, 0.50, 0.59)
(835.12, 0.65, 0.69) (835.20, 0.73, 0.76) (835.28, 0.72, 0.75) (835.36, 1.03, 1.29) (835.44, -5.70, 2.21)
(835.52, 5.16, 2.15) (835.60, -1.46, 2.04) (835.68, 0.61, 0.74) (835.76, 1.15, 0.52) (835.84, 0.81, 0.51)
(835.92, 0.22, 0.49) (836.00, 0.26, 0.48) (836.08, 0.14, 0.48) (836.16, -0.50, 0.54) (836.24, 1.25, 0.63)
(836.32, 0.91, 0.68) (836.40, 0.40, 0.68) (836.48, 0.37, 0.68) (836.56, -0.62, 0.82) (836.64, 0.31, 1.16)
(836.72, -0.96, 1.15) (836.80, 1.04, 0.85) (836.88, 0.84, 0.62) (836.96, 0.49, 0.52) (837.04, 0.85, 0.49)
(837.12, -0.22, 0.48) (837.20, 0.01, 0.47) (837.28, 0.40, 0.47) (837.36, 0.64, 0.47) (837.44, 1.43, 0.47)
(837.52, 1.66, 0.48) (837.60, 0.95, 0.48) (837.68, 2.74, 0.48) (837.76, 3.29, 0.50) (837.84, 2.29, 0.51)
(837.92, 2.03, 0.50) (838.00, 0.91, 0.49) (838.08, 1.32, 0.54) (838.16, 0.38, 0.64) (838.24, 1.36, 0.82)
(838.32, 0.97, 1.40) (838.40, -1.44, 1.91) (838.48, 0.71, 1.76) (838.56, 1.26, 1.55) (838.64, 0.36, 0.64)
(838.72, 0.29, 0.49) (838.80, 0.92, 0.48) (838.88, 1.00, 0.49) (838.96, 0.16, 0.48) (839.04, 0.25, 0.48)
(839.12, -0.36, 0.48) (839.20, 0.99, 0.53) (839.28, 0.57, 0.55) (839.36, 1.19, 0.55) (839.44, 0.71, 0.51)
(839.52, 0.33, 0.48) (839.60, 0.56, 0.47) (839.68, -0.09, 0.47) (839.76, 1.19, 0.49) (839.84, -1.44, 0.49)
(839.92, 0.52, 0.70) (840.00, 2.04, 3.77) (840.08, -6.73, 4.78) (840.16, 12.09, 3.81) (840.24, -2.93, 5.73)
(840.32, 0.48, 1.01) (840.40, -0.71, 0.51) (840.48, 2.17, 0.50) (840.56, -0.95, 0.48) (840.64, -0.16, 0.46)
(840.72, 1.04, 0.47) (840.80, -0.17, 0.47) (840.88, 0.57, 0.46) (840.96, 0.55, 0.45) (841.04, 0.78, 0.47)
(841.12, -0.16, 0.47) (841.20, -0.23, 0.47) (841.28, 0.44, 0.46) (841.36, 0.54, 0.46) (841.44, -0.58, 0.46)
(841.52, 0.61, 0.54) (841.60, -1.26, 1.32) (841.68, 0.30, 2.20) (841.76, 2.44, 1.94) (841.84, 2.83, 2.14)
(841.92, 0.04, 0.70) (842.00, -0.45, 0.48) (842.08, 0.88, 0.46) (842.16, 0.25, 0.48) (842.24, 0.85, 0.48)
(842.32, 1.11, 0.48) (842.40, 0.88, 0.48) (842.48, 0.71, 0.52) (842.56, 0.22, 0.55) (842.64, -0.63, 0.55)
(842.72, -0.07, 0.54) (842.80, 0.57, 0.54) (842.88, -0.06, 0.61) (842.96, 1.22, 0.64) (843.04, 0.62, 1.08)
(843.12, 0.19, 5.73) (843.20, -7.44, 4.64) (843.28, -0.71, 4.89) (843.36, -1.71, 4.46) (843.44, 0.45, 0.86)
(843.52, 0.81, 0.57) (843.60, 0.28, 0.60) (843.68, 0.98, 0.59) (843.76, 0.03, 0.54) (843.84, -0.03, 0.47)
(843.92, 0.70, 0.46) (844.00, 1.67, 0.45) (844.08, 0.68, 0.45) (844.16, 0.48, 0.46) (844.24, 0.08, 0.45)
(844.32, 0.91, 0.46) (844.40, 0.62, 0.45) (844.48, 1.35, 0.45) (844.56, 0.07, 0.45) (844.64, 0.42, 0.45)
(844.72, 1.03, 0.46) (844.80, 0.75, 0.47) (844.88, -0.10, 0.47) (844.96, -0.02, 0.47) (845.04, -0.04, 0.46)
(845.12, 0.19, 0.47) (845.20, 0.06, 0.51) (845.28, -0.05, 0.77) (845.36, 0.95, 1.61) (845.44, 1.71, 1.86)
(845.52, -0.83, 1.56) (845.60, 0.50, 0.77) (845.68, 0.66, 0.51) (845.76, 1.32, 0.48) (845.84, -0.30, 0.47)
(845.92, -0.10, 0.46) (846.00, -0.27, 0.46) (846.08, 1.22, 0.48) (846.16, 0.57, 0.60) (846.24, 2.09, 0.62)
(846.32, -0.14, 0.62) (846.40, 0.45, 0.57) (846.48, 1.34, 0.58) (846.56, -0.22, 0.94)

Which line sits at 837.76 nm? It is H-gamma 4340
